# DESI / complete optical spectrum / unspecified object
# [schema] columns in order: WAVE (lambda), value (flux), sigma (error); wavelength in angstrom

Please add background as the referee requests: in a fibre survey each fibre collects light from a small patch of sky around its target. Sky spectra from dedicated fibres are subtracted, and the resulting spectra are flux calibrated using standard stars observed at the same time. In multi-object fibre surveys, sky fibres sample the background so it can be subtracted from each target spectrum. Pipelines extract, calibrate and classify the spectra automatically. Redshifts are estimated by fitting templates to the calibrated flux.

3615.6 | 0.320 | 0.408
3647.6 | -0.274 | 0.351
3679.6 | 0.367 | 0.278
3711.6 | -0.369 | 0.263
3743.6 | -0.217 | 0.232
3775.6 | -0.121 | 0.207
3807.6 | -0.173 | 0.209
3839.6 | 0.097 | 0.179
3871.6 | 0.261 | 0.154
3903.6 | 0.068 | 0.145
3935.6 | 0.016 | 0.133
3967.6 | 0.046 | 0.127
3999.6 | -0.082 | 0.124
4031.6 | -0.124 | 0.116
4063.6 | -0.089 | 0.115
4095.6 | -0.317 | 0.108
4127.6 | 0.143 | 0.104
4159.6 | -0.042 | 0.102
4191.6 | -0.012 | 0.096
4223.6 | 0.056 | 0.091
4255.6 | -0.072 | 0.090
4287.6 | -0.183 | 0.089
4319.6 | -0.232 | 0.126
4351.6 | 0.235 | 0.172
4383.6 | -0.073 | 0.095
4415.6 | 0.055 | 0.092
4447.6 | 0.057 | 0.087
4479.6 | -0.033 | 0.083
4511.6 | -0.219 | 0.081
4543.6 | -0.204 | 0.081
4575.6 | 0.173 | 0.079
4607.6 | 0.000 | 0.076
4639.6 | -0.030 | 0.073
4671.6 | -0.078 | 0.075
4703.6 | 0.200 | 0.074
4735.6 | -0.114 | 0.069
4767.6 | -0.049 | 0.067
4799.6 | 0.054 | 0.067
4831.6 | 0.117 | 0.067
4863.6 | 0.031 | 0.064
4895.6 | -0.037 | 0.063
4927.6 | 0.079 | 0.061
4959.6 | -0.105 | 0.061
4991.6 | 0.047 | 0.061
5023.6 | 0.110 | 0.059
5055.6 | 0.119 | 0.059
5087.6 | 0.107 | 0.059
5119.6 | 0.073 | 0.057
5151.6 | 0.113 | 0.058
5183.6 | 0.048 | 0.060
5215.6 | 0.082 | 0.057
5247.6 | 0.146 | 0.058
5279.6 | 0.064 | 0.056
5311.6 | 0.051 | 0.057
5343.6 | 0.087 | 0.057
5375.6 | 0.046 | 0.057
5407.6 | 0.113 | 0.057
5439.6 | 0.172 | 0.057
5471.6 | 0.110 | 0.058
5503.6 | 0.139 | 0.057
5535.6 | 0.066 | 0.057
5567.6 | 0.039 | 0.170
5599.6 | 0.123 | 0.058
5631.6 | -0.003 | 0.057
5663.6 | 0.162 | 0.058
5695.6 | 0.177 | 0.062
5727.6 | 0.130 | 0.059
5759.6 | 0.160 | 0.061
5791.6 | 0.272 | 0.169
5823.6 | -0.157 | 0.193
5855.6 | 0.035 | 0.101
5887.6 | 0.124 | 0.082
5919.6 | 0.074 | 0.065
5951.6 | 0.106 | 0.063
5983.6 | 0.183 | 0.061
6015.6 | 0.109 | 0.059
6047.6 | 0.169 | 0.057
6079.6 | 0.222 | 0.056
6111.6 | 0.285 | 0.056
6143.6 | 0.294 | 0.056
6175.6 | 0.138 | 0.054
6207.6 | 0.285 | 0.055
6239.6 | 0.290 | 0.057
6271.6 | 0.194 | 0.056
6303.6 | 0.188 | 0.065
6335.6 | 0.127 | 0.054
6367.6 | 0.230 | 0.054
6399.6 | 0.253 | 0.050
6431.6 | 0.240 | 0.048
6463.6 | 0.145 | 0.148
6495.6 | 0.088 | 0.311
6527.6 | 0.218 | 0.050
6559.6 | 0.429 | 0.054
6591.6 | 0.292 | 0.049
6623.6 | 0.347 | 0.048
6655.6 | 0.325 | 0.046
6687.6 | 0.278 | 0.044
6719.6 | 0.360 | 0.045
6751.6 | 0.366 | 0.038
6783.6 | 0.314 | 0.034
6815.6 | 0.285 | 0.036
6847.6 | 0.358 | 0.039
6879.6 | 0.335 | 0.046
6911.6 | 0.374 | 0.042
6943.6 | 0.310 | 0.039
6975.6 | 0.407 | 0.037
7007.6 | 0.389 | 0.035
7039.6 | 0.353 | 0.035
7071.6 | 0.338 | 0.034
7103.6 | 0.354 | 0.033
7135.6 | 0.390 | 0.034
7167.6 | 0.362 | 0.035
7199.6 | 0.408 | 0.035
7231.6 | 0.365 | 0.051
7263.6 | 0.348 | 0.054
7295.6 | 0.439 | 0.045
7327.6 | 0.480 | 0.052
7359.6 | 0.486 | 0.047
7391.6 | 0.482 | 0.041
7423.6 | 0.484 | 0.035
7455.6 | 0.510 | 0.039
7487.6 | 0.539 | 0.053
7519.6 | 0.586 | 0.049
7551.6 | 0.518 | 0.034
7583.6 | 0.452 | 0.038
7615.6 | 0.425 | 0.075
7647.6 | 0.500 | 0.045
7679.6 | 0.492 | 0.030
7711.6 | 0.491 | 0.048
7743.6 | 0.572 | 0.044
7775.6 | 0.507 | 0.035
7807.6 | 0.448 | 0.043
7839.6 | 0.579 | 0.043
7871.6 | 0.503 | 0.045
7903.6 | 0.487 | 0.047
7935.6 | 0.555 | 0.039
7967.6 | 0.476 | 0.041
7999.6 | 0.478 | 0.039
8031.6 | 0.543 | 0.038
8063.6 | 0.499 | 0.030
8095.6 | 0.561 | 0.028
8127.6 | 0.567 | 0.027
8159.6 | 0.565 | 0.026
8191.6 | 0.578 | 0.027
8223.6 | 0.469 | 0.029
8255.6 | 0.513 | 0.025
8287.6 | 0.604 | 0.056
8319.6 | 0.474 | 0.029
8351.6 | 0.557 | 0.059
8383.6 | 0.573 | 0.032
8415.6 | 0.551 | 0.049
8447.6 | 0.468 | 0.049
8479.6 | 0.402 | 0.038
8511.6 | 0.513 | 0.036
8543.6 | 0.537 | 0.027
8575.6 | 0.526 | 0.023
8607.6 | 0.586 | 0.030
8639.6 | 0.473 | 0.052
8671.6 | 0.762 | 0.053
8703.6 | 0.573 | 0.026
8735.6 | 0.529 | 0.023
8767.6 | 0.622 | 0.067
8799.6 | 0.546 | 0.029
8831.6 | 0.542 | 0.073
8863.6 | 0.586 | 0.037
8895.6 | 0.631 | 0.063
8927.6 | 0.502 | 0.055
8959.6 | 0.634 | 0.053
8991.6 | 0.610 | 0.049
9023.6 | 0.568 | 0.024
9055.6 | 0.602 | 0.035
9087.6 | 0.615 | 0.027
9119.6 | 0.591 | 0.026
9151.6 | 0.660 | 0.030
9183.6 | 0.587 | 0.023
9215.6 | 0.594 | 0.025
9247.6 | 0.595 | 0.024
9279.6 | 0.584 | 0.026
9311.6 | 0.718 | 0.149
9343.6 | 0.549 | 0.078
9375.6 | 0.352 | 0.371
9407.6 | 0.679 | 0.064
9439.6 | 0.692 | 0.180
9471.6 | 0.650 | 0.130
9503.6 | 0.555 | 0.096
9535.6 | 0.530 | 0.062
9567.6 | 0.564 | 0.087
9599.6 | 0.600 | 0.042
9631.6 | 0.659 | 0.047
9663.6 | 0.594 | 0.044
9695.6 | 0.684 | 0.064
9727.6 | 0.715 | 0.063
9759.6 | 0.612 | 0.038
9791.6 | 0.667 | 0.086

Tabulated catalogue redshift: 0.638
